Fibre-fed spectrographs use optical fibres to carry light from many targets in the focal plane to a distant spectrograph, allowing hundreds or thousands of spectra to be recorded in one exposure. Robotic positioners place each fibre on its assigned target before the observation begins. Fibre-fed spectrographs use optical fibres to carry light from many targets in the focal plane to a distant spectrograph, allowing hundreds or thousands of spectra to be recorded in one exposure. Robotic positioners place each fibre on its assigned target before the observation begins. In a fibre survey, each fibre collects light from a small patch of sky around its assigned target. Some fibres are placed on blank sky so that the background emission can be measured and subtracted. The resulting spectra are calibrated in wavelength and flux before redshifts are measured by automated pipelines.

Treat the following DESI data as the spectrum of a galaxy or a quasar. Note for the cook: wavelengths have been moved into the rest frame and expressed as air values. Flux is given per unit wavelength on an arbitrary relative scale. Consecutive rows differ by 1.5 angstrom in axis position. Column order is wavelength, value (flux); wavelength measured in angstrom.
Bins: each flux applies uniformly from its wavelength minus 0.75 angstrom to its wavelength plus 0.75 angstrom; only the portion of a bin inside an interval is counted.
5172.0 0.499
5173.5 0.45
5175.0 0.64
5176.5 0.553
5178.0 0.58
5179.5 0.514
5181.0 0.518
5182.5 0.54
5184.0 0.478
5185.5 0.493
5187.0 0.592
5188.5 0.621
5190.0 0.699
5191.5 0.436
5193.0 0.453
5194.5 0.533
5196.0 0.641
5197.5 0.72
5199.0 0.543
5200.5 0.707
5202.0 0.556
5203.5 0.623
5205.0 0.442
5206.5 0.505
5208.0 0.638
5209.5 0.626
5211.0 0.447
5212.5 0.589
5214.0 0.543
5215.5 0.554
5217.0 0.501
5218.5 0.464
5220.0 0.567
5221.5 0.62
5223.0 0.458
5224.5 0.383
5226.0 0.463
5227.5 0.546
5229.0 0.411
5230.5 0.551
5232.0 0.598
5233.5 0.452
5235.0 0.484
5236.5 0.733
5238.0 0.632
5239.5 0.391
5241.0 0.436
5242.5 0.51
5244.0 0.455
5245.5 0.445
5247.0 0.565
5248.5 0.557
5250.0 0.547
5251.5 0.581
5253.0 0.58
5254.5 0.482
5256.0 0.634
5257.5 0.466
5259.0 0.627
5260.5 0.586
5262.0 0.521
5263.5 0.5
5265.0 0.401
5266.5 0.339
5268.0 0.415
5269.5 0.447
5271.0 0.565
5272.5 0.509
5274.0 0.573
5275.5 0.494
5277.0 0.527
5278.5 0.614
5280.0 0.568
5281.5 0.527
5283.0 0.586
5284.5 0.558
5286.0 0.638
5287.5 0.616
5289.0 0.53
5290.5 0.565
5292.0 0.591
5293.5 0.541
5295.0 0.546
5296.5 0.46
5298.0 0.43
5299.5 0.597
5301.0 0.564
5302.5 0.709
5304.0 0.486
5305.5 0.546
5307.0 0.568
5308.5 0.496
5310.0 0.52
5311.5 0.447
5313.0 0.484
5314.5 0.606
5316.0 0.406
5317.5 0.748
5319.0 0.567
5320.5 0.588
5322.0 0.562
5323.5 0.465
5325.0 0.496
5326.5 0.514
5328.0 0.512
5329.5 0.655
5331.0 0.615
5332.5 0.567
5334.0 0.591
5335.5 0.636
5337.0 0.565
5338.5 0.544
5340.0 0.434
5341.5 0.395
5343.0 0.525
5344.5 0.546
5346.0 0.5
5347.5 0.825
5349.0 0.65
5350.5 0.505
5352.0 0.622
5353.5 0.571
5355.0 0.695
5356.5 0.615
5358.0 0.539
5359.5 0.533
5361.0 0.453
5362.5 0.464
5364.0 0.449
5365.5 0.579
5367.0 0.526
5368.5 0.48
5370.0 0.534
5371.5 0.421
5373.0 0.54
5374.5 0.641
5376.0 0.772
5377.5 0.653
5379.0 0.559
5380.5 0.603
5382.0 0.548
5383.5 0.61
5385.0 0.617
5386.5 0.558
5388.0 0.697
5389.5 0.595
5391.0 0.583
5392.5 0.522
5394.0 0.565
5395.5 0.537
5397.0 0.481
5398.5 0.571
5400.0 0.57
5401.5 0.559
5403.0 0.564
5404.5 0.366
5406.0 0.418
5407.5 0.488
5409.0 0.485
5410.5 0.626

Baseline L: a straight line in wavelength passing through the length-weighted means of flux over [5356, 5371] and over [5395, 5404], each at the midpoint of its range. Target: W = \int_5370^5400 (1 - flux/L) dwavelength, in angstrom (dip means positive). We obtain -2.9 angstrom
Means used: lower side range 0.514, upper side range 0.542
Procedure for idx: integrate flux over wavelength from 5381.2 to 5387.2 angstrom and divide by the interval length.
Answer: 0.584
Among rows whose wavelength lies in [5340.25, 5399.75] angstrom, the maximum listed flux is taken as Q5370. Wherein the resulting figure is 0.825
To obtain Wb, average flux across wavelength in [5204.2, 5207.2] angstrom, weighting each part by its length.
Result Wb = 0.475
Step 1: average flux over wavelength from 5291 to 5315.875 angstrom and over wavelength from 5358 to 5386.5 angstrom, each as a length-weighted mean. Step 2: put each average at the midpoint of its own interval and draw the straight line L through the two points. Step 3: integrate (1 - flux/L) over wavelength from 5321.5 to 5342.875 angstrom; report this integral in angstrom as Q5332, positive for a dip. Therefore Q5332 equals 0.1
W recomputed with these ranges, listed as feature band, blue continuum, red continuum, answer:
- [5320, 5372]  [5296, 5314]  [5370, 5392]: 1.5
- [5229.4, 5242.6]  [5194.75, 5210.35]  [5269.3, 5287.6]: 1.1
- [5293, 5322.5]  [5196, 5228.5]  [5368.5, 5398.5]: 1.1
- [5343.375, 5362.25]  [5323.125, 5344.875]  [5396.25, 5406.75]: -1.9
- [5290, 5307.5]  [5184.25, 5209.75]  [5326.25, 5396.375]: 0.6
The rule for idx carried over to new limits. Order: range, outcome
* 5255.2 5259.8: 0.575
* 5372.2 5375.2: 0.587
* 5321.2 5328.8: 0.511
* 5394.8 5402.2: 0.544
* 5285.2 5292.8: 0.587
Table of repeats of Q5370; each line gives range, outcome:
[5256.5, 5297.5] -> 0.638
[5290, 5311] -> 0.709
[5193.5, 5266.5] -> 0.733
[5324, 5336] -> 0.655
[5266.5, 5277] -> 0.573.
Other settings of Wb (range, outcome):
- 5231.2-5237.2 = 0.565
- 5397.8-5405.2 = 0.527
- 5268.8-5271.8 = 0.507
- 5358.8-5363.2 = 0.483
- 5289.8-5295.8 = 0.56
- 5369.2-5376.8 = 0.581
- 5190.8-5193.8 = 0.446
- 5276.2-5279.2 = 0.568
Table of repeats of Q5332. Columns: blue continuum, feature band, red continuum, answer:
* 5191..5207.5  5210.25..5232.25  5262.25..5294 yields 1.7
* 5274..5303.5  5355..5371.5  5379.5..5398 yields 1.5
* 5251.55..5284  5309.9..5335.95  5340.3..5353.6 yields 0.0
